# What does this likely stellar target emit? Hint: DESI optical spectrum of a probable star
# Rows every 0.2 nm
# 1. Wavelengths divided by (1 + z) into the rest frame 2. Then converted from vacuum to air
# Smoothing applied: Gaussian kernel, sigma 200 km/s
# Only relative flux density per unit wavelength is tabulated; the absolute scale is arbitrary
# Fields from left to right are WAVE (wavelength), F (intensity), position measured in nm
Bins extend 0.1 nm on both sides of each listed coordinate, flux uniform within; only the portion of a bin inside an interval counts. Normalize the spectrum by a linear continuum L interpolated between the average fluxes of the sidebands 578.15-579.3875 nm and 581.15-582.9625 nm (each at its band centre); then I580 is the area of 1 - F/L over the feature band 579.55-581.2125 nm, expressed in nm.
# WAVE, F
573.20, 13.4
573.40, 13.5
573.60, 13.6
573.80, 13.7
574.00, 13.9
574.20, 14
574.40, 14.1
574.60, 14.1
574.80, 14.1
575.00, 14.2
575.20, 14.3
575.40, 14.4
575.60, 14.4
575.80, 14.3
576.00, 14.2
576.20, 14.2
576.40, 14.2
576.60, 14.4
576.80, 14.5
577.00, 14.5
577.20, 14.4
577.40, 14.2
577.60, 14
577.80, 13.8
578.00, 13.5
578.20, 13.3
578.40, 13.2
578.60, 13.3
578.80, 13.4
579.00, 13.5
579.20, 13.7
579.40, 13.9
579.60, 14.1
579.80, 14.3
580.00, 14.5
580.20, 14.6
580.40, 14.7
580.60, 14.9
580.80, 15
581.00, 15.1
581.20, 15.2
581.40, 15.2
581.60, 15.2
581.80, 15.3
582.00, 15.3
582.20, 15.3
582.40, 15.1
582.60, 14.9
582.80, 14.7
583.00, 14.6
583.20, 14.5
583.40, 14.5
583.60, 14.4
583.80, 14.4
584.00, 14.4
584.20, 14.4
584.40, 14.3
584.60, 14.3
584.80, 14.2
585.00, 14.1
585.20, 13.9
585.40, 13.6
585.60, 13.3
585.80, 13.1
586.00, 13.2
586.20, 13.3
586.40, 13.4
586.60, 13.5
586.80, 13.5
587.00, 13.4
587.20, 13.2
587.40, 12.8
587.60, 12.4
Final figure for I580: -0.05 nm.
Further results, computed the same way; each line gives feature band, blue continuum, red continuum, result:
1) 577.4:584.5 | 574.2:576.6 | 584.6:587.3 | -0.28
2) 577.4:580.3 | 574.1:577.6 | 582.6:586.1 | 0.08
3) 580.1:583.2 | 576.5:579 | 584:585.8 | -0.24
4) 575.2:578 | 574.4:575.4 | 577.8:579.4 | -0.08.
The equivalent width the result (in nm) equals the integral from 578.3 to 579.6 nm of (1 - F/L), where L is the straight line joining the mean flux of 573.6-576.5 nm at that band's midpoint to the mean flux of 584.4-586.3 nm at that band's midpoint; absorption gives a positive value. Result 0.039 nm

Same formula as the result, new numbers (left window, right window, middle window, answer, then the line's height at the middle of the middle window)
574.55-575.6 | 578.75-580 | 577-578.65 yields 0.03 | 14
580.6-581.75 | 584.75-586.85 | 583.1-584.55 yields -0.02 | 14.2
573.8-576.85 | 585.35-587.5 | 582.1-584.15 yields -0.17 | 13.6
